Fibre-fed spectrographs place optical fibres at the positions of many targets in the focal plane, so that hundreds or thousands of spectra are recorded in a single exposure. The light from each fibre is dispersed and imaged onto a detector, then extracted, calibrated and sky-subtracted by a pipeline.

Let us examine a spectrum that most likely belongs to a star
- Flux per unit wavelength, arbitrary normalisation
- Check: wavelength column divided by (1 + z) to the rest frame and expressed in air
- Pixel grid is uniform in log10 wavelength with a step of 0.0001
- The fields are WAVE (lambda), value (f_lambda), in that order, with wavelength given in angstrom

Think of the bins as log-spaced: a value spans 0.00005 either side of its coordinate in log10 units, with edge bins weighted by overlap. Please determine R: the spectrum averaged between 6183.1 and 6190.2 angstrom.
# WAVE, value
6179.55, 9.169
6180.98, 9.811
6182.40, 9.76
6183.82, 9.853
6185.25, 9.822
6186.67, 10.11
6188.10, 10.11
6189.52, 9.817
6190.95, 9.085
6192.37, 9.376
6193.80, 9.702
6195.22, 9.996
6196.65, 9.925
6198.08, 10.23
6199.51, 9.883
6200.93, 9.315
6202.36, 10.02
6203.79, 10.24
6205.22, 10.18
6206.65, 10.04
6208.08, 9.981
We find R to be 9.95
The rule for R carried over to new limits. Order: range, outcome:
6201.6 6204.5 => 10.1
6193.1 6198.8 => 9.96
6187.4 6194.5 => 9.62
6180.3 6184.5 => 9.82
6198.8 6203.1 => 9.75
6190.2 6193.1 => 9.23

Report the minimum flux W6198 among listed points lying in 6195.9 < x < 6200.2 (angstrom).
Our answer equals 9.883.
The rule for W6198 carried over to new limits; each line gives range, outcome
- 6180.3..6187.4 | 9.76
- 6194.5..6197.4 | 9.925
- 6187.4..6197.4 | 9.085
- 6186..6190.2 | 9.817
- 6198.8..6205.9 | 9.315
